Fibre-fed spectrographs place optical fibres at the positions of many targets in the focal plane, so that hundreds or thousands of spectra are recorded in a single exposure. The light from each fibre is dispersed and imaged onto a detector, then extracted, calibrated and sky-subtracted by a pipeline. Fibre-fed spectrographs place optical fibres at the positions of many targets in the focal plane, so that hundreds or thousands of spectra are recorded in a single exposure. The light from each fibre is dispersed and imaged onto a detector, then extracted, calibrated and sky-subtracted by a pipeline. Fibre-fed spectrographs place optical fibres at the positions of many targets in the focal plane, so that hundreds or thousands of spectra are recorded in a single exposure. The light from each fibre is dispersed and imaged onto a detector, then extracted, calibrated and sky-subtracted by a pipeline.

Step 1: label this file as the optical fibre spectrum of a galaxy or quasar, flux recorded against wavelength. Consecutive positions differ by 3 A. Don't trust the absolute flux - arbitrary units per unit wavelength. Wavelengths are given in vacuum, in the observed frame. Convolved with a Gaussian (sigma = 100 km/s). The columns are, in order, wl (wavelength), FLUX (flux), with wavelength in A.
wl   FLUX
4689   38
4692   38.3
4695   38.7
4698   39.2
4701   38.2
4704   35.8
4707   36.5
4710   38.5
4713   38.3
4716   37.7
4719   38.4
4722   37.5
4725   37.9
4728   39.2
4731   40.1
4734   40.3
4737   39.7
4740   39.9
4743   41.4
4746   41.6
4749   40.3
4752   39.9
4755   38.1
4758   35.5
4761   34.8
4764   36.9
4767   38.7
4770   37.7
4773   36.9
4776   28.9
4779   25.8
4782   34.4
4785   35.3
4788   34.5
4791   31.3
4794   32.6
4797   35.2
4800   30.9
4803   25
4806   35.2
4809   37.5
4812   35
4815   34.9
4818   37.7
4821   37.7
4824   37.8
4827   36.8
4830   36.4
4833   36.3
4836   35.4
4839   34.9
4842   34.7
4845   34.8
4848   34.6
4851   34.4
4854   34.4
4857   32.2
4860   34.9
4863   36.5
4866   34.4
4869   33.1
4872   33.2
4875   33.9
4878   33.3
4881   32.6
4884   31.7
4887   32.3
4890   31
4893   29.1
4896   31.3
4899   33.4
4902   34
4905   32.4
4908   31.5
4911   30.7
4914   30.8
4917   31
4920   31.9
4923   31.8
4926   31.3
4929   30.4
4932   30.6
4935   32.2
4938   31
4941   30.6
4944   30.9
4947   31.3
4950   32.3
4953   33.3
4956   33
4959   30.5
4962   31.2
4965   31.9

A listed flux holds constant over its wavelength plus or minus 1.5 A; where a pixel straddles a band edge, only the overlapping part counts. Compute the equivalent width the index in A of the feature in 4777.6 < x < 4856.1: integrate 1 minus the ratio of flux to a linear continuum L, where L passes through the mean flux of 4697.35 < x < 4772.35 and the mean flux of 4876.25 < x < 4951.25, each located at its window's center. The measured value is 2.0 A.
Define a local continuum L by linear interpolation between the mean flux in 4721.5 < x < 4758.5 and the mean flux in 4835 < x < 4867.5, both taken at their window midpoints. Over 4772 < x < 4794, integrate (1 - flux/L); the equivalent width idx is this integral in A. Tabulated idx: 3.1 A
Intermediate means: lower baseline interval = 39.5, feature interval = 32.4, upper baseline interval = 34.6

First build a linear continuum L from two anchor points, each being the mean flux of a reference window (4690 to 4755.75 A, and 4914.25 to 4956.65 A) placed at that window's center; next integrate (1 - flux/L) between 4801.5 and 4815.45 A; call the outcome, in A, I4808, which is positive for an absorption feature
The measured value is 1.0 A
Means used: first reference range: 38.9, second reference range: 31.5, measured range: 33.4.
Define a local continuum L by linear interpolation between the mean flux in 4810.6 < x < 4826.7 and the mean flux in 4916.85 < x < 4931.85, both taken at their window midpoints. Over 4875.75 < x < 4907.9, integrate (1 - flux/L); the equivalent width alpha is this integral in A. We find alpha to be 0.8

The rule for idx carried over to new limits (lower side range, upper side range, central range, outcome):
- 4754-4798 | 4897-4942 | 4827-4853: -1.7 A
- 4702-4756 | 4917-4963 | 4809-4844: -0.7 A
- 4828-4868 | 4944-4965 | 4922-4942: 0.8 A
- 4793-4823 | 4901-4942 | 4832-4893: -1.6 A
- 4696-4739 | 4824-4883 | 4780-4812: 2.7 A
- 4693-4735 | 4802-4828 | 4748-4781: 1.1 A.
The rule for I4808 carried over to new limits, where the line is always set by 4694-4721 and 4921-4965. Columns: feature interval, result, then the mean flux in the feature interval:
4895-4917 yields 0.4 A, 32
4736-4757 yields -1.8 A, 40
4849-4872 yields -0.3 A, 34.2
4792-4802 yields 0.9 A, 32.4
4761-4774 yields -0.4 A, 37.3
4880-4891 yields 0.4 A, 31.9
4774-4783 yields 1.5 A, 29.8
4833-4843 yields -0.3 A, 35.2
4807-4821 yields -0.6 A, 36.4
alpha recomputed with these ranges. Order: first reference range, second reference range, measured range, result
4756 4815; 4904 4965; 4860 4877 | -0.9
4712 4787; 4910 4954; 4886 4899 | 0.6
